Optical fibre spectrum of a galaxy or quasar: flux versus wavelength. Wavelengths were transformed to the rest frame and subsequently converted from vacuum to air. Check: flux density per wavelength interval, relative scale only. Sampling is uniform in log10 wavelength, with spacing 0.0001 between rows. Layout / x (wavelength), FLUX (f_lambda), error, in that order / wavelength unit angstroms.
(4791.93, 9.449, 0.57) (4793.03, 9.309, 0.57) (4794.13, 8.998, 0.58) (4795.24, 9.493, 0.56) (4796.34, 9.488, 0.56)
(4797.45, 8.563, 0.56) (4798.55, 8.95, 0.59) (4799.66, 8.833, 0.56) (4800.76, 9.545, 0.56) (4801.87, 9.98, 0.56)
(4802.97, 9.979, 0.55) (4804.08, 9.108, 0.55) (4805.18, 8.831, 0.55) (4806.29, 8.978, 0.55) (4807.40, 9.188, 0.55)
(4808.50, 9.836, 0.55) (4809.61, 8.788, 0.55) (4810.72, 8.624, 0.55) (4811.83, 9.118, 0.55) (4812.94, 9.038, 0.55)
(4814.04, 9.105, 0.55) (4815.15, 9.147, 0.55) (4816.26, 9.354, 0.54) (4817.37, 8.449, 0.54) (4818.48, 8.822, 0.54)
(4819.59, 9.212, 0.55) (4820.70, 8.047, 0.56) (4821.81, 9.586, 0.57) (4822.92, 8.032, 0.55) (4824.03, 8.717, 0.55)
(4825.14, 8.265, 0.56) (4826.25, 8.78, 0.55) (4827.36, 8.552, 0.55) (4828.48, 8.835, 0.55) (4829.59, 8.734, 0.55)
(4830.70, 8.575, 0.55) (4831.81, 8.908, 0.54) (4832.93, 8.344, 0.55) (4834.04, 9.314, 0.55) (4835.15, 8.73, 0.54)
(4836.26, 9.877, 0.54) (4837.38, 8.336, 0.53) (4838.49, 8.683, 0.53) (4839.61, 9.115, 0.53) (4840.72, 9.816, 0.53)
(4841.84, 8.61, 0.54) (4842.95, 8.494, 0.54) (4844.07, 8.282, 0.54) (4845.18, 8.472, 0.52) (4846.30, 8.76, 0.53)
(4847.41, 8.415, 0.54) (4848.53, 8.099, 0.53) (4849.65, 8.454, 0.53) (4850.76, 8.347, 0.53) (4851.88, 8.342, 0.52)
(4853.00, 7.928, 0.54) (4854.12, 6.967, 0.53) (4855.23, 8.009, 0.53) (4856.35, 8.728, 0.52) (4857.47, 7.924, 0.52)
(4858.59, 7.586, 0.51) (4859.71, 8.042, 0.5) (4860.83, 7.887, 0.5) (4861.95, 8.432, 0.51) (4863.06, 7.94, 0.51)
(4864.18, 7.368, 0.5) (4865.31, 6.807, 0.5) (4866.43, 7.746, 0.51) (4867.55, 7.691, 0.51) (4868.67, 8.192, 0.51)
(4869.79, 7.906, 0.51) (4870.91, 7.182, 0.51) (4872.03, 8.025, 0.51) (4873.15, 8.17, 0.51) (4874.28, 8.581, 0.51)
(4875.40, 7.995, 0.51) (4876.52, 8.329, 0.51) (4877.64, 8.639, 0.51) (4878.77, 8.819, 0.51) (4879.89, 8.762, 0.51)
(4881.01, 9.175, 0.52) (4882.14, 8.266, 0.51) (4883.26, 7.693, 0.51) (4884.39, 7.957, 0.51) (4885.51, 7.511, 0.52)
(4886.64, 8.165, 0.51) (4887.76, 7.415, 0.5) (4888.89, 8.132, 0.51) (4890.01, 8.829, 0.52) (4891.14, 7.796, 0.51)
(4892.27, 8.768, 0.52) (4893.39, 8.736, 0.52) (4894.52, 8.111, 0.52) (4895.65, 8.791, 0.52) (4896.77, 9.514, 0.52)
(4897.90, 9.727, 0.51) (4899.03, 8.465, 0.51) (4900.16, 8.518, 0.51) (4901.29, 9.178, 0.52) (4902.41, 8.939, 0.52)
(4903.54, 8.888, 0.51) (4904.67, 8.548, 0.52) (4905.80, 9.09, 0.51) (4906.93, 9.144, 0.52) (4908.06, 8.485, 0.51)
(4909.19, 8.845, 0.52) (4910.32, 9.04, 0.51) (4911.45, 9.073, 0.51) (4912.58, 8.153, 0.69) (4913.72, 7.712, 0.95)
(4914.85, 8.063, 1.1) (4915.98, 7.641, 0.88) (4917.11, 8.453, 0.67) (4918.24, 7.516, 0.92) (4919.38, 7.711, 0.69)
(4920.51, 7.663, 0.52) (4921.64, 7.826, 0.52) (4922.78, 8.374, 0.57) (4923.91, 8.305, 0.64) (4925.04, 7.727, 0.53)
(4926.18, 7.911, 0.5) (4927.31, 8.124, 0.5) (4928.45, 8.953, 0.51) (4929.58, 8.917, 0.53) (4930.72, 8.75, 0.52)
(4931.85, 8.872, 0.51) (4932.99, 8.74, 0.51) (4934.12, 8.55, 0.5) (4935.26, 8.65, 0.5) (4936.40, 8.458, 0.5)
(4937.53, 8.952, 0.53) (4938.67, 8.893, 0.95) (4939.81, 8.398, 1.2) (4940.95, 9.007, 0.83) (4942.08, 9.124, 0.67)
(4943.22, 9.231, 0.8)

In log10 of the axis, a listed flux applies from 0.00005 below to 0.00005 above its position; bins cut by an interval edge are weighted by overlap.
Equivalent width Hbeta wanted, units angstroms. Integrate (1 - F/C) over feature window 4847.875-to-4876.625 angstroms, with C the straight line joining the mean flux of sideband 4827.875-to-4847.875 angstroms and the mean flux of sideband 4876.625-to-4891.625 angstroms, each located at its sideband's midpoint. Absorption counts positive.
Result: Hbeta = 1.9 angstroms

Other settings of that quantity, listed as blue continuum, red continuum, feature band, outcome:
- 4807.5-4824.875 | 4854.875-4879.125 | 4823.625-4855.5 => -0.32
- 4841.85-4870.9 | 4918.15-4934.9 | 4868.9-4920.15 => -1.49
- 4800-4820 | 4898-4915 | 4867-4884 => 1.22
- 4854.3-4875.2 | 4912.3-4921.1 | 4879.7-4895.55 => -0.74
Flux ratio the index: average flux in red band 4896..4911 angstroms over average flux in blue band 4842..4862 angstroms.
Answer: 1.10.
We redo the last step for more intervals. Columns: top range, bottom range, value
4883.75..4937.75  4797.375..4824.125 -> 0.93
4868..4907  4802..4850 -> 0.95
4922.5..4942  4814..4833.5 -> 0.98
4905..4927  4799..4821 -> 0.91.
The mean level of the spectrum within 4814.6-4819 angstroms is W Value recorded 8.94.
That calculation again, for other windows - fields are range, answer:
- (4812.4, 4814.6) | 9.1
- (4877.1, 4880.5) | 8.75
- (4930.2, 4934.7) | 8.73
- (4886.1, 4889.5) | 7.93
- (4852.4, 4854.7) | 7.48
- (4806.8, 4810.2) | 9.26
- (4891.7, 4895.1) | 8.53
